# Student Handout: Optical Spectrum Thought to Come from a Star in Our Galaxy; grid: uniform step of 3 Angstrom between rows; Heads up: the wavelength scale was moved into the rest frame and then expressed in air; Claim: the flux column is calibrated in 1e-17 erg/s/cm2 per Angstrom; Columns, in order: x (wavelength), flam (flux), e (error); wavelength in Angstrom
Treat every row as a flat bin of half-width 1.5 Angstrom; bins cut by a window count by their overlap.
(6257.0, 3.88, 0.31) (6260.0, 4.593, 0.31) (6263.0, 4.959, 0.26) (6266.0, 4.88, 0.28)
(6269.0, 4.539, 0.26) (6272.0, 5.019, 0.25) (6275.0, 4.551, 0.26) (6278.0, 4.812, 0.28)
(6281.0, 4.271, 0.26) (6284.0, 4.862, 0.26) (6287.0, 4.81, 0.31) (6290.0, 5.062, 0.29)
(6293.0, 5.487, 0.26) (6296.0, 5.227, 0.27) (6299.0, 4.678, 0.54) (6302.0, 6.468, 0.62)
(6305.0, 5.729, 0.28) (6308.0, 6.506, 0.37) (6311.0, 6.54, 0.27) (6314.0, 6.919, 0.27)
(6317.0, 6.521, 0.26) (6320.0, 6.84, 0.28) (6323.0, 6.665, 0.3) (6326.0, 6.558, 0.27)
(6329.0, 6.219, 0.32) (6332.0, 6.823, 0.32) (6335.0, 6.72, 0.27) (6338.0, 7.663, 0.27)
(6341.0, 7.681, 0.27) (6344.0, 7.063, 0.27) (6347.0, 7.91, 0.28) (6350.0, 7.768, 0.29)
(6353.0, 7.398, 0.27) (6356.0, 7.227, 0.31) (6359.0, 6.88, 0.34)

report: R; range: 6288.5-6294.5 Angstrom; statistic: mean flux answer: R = 5.27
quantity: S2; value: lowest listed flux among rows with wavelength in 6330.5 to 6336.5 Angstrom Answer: 6.72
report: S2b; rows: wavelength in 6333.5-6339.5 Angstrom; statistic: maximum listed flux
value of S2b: 7.663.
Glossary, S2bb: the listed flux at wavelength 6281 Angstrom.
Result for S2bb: 4.271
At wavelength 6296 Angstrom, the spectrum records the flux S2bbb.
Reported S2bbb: 5.227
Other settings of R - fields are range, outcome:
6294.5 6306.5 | 5.53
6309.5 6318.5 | 6.66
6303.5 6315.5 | 6.42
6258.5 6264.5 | 4.78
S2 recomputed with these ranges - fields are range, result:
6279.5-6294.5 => 4.271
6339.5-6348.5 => 7.063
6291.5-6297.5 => 5.227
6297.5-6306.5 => 4.678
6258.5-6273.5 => 4.539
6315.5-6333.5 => 6.219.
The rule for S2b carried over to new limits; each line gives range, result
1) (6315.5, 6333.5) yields 6.84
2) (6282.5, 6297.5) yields 5.487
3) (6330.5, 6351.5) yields 7.91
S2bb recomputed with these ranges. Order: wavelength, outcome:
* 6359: 6.88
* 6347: 7.91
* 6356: 7.227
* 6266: 4.88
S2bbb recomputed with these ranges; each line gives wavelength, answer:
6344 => 7.063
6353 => 7.398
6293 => 5.487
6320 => 6.84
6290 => 5.062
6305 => 5.729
